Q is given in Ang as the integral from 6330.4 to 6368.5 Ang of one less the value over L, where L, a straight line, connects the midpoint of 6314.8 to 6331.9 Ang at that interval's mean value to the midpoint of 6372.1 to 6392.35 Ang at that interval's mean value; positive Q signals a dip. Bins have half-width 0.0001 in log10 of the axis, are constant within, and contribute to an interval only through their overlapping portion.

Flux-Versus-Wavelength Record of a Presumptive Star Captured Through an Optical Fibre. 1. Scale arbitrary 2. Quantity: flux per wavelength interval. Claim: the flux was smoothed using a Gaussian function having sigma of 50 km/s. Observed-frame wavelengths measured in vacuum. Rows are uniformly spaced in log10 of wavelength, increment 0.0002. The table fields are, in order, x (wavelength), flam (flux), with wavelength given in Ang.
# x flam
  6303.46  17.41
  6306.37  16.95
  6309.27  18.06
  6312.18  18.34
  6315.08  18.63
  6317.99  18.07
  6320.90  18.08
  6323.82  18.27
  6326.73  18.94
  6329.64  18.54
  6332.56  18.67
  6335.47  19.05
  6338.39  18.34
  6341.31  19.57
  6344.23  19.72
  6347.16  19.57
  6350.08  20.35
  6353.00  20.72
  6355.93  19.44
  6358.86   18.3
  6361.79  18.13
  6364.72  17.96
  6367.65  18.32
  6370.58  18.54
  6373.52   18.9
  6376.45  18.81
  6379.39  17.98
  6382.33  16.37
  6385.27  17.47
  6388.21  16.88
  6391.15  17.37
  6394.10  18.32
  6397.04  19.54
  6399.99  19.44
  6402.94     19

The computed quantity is -2.1 Ang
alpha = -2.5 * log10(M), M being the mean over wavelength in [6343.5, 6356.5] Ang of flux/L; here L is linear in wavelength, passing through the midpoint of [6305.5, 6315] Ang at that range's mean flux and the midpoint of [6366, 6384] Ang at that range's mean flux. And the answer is -0.11 mag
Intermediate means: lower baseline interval 18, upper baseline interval 18.1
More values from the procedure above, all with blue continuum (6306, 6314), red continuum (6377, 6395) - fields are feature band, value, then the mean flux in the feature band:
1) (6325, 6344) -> -0.07 mag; 18.9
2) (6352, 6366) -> -0.07 mag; 18.9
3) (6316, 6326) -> -0.02 mag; 18.2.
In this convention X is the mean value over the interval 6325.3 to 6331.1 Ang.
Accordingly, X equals 18.7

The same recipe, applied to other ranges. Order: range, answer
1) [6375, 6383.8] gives 17.7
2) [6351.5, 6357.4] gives 20.1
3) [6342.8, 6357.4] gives 20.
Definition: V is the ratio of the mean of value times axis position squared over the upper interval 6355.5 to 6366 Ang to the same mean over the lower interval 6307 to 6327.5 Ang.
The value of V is 1.0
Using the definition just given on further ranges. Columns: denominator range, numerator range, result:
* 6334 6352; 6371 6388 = 0.93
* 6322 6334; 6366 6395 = 0.98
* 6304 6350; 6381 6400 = 0.98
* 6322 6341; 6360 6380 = 1.00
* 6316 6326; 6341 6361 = 1.09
